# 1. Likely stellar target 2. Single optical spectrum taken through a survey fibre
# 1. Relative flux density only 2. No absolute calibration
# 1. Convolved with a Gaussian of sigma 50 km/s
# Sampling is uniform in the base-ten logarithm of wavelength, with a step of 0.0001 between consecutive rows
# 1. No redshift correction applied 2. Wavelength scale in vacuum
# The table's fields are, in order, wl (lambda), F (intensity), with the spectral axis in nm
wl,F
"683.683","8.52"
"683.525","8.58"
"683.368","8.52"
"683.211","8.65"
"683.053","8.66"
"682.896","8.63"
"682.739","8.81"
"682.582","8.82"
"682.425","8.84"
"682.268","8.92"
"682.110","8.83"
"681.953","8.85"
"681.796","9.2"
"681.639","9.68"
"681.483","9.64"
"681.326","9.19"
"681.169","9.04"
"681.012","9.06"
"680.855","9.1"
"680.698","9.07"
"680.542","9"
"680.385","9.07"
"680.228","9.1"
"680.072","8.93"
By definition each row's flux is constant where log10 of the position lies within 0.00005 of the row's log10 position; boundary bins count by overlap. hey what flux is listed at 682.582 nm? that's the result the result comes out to 8.82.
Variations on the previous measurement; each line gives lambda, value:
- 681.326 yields 9.19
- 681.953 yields 8.85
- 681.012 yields 9.06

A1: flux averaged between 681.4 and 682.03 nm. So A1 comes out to 9.35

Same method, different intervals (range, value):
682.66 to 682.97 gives 8.73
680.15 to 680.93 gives 9.07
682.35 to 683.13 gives 8.76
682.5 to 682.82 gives 8.83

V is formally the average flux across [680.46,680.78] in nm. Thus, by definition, 9.04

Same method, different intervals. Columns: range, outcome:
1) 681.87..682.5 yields 8.85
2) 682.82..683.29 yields 8.64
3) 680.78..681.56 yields 9.2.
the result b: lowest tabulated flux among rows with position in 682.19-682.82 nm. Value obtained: 8.81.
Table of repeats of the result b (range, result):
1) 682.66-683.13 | 8.63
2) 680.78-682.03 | 8.85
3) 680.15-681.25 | 9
